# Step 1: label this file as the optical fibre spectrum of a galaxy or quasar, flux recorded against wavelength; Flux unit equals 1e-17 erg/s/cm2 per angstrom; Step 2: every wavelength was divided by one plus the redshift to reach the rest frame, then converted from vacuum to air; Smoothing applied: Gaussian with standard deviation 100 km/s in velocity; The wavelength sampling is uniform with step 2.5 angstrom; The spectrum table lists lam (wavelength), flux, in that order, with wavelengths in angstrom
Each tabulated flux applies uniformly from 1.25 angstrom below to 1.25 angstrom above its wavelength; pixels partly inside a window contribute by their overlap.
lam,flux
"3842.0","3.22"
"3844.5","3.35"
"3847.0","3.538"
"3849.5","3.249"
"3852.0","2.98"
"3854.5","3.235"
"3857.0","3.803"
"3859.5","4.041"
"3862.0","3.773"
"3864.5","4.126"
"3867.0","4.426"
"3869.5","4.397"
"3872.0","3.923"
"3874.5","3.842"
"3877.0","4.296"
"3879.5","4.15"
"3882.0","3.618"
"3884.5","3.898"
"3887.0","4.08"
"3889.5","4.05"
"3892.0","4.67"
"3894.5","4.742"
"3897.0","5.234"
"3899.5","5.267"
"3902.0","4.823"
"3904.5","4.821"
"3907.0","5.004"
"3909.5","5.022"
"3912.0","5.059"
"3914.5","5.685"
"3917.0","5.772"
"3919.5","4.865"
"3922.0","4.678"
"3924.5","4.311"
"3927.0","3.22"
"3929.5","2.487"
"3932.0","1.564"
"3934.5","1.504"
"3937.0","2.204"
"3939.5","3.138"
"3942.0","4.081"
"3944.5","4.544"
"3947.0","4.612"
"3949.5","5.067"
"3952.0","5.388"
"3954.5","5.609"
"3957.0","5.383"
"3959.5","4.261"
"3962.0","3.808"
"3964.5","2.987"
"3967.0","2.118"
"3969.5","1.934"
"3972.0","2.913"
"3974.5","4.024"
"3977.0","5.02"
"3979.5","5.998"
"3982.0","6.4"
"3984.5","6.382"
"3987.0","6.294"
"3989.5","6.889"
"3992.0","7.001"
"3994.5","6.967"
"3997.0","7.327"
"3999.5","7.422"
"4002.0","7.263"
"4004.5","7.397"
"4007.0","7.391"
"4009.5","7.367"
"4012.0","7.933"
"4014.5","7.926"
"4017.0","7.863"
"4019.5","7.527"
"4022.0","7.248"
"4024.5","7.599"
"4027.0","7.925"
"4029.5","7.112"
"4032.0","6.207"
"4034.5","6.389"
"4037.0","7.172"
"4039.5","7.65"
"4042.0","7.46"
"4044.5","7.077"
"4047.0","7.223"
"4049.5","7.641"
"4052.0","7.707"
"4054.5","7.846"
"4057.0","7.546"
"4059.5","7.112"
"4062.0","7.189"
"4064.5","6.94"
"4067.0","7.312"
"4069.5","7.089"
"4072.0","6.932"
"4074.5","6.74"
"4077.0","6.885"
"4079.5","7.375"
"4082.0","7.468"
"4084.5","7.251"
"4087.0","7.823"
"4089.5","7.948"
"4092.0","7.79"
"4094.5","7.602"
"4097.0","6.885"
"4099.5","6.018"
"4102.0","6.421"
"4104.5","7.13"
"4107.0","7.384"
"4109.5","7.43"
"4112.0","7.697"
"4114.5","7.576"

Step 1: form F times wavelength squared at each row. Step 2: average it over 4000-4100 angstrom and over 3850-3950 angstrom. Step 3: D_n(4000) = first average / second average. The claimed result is 1.92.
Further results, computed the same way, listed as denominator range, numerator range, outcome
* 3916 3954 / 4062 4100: 2.02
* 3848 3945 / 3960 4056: 1.69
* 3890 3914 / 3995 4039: 1.57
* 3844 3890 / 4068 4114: 2.11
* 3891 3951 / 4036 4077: 1.83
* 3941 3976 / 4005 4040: 1.88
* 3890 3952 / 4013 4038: 1.80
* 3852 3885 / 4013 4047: 2.02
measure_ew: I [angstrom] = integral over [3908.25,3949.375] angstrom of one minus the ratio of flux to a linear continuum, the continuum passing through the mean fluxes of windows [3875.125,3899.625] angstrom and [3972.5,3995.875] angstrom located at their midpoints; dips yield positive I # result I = 8.7 angstrom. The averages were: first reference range 4.35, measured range 3.95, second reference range 6.01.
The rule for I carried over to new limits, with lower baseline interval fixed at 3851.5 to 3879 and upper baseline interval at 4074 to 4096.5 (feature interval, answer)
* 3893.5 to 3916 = -2.6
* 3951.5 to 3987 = 7.0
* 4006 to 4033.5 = -4.6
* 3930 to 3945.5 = 7.0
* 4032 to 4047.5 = -0.9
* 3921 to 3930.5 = 2.3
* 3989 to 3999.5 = -2.0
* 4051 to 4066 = -0.8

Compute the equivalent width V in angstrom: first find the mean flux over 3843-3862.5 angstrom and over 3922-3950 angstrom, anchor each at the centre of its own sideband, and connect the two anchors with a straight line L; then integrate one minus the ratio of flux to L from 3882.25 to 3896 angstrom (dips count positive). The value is -3.3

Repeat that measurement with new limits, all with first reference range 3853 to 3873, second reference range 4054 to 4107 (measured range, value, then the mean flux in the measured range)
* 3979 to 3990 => -1.2 angstrom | 6.39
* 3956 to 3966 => 2.5 angstrom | 4.03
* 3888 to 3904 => -1.2 angstrom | 4.79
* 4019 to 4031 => -2.0 angstrom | 7.45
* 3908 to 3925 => -1.2 angstrom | 5.09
